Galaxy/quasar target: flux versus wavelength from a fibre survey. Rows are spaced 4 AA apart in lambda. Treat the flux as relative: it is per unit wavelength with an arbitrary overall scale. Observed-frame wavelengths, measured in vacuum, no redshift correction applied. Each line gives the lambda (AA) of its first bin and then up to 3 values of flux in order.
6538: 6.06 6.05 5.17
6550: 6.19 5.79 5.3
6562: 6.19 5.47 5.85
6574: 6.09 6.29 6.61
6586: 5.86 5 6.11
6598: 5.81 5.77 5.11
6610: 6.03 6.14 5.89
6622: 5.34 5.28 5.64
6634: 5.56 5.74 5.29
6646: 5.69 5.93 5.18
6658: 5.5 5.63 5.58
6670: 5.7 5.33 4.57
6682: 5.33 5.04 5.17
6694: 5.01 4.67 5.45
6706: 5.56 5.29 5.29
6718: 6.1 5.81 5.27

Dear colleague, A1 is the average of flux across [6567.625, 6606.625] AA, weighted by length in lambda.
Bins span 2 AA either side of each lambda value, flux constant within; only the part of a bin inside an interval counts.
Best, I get 5.87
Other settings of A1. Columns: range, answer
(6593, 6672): 5.64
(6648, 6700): 5.28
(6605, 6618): 5.83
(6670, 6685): 5.16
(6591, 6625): 5.74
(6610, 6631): 5.69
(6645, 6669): 5.59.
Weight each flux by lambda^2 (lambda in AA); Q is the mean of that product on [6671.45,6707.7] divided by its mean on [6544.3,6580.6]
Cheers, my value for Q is 0.9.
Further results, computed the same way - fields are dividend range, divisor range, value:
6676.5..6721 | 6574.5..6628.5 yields 0.93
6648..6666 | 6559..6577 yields 0.97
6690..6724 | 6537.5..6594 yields 0.96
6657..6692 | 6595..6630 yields 0.95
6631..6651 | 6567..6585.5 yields 0.93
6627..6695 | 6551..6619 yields 0.95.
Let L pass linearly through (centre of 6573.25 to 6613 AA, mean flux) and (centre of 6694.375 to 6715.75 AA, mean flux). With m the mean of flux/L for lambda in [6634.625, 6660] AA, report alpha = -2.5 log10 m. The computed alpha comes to 0.00 mag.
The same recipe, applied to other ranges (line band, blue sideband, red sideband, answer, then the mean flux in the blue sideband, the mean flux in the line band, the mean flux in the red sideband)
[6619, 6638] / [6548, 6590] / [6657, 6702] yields 0.01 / 5.92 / 5.51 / 5.23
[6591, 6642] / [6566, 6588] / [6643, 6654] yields 0.03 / 6.08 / 5.67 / 5.65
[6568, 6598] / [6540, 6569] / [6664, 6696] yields -0.06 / 5.74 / 5.96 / 5.22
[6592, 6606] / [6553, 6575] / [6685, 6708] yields -0.03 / 5.77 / 5.78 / 5.15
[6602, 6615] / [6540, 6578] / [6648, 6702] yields -0.03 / 5.82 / 5.73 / 5.29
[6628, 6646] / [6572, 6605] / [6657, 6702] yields 0.00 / 5.92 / 5.57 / 5.23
